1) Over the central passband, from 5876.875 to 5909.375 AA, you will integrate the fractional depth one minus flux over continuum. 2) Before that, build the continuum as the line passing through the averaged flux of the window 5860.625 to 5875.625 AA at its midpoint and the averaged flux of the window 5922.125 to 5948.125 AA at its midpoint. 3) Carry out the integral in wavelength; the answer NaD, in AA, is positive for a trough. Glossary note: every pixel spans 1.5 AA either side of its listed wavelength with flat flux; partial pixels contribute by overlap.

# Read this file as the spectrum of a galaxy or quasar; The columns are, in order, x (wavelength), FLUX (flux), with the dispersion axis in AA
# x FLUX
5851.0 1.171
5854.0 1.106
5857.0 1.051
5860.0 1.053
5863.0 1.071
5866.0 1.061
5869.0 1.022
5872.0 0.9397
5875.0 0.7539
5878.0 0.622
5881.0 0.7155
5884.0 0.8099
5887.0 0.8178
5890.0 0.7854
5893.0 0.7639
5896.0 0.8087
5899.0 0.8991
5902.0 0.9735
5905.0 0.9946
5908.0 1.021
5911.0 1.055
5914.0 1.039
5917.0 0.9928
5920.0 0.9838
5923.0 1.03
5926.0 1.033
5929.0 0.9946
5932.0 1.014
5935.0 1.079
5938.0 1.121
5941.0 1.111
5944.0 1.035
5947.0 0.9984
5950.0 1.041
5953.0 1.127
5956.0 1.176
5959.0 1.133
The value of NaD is 5.5 AA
